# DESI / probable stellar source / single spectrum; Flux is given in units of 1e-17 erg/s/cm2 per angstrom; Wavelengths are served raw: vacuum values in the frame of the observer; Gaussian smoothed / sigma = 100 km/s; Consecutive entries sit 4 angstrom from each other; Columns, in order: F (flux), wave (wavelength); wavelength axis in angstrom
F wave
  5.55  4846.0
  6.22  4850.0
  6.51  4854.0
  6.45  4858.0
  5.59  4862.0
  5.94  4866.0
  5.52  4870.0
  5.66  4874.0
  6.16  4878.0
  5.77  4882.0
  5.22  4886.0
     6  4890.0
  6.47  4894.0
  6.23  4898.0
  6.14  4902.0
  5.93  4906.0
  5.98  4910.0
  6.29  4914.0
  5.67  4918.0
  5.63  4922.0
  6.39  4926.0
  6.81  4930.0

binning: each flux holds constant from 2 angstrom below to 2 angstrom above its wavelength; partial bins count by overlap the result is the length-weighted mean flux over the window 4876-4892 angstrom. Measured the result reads 5.79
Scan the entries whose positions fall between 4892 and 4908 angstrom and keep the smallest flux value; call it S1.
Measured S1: 5.93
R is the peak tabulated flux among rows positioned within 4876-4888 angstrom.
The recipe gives 6.16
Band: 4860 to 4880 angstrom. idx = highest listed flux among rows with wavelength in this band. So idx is 6.16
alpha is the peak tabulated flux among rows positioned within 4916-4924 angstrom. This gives 5.67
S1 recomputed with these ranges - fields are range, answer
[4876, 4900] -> 5.22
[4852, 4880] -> 5.52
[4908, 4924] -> 5.63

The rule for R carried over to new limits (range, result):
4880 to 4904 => 6.47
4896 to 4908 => 6.23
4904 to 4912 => 5.98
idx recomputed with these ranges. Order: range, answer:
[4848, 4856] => 6.51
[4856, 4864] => 6.45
